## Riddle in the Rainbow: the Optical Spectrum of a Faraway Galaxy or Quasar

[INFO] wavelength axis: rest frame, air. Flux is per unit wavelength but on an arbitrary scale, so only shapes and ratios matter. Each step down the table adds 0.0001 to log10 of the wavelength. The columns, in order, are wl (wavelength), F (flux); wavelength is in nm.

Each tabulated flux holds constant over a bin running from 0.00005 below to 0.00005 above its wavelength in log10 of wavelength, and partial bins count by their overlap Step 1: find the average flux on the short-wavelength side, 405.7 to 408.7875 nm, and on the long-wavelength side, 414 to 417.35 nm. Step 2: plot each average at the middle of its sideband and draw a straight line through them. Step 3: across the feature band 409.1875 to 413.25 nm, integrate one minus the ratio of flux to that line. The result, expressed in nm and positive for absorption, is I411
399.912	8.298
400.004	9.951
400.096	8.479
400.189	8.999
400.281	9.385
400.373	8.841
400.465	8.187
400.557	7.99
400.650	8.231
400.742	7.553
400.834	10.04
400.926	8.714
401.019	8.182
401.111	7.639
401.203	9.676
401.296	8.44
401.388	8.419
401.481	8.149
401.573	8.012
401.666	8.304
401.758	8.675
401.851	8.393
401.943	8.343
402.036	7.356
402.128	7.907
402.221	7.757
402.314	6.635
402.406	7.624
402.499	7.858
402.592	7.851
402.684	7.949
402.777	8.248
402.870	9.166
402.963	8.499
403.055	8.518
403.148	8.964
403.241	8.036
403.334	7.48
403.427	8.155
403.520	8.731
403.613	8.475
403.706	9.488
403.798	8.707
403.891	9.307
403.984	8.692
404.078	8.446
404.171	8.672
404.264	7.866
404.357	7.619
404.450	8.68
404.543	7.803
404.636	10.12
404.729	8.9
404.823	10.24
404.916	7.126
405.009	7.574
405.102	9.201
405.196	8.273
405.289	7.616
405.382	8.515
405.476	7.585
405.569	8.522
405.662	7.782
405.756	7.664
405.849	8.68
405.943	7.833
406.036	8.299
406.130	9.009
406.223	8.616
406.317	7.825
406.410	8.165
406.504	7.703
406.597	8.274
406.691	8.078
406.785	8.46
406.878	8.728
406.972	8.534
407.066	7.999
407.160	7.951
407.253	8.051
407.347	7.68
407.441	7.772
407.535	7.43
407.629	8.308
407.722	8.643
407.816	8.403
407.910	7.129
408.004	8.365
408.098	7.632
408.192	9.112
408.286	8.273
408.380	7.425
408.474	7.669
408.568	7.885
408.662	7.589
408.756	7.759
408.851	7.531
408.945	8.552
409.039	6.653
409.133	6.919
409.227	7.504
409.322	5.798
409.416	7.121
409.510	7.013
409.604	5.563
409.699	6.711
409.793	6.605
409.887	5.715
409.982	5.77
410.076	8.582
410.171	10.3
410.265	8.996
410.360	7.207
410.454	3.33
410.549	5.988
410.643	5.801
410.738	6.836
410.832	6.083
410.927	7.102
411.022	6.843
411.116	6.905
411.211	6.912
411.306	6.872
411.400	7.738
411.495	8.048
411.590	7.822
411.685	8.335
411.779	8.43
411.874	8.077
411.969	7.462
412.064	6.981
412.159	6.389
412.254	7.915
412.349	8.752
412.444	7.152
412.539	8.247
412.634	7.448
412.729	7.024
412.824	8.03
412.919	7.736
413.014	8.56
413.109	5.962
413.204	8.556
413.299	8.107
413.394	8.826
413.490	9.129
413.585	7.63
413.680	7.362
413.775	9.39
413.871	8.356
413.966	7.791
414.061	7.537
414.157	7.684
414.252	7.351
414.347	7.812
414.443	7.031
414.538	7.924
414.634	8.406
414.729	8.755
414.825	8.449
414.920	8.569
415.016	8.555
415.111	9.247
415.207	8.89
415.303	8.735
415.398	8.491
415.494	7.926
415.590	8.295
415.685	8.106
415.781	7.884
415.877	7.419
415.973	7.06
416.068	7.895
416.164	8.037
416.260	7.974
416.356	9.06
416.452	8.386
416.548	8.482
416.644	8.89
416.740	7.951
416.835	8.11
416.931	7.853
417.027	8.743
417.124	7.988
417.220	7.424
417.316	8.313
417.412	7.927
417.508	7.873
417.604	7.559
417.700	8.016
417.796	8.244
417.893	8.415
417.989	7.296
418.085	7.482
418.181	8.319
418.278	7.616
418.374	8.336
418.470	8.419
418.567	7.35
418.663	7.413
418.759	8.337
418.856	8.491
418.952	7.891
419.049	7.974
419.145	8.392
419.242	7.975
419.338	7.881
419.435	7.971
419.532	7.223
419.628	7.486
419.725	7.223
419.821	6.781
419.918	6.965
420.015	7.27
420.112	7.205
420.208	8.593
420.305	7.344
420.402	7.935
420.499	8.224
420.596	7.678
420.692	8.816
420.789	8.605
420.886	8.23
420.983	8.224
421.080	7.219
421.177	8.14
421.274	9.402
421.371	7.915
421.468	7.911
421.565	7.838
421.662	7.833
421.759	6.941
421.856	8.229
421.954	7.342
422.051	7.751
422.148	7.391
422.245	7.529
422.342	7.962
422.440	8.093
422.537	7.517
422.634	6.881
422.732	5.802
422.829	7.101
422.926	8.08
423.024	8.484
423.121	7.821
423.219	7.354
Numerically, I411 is 0.45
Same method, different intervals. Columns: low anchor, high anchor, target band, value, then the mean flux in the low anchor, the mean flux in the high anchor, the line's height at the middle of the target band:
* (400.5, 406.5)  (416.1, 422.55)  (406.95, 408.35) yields 0.03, 8.32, 7.93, 8.22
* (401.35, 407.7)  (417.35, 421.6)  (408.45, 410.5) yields 0.26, 8.26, 7.9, 8.14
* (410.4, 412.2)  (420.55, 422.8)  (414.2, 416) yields -0.23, 6.95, 7.79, 7.26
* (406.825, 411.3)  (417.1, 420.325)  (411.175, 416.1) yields -0.24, 7.37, 7.8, 7.57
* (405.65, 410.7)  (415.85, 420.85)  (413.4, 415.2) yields -0.09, 7.63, 7.93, 7.81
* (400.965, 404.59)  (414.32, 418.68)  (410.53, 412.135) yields 0.19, 8.28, 8.11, 8.17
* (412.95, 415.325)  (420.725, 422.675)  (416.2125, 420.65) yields 0.04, 8.18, 7.86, 8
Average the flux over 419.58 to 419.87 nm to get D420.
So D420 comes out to 7.17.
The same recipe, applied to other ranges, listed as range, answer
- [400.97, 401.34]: 8.47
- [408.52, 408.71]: 7.75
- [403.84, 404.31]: 8.58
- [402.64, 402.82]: 8.09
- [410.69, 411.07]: 6.72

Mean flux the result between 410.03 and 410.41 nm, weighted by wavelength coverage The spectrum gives 8.72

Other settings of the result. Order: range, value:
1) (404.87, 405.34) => 7.97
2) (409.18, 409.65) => 6.6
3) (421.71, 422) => 7.49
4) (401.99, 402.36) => 7.42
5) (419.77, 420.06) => 7.01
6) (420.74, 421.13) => 8.06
